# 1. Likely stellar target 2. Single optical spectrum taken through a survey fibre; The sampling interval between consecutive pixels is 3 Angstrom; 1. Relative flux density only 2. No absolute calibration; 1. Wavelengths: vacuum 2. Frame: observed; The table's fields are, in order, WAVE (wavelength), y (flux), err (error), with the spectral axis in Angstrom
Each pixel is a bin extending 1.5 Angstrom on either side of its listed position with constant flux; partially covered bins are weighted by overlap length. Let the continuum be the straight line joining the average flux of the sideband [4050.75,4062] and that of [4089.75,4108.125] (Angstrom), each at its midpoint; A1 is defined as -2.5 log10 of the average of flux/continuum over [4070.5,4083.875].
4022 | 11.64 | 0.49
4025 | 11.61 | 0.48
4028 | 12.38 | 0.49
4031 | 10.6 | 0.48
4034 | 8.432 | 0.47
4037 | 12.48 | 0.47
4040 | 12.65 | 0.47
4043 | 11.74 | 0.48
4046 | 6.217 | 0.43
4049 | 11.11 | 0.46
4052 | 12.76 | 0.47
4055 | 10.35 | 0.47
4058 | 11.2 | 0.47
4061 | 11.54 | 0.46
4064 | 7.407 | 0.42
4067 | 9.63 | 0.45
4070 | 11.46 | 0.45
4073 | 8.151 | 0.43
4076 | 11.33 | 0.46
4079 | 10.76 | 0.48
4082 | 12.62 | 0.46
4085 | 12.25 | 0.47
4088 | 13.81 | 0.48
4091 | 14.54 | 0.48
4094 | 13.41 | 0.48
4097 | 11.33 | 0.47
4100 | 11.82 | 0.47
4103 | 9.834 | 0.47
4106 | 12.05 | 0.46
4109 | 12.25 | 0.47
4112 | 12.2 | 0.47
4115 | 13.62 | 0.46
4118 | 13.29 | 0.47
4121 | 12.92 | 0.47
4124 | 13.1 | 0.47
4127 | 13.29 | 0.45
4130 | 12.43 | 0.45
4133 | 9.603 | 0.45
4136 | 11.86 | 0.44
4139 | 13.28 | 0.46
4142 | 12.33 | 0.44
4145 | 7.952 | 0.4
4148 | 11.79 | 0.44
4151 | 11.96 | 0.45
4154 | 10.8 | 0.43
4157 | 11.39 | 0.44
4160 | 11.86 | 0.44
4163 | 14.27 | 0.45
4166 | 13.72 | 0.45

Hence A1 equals 0.09 mag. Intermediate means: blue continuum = 11.4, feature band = 10.8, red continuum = 12.1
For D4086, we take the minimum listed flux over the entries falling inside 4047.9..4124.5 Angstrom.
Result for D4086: 7.407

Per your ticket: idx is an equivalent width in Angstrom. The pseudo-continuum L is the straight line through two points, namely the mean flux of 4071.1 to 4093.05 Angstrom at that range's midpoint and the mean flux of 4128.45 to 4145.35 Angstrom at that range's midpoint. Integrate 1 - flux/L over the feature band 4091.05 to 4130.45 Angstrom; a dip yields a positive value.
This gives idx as -2.72 Angstrom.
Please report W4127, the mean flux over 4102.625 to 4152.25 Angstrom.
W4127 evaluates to 12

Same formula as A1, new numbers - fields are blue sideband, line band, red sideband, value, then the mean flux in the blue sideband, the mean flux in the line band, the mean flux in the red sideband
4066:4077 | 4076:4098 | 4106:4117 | -0.14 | 10.1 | 12.6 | 12.6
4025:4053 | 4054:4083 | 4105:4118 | 0.12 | 10.9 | 10.4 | 12.6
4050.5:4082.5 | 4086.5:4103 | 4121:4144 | -0.13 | 10.6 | 12.7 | 12.2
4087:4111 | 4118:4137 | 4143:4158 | -0.07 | 12.3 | 12.3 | 10.8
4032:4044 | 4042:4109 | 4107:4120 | 0.08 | 11.3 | 11.2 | 12.8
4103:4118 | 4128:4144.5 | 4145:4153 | -0.02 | 12.3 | 11.7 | 11.1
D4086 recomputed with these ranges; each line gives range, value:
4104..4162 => 7.952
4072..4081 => 8.151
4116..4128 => 12.92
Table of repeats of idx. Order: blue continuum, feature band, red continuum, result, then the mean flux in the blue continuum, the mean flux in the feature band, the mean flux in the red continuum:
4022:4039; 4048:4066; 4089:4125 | 1.5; 11.2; 10.7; 12.5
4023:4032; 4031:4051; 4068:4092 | 1.9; 11.6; 10.5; 11.8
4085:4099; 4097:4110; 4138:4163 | 1.4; 13.1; 11.4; 11.6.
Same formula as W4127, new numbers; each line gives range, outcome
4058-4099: 11.4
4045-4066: 10.2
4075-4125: 12.4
